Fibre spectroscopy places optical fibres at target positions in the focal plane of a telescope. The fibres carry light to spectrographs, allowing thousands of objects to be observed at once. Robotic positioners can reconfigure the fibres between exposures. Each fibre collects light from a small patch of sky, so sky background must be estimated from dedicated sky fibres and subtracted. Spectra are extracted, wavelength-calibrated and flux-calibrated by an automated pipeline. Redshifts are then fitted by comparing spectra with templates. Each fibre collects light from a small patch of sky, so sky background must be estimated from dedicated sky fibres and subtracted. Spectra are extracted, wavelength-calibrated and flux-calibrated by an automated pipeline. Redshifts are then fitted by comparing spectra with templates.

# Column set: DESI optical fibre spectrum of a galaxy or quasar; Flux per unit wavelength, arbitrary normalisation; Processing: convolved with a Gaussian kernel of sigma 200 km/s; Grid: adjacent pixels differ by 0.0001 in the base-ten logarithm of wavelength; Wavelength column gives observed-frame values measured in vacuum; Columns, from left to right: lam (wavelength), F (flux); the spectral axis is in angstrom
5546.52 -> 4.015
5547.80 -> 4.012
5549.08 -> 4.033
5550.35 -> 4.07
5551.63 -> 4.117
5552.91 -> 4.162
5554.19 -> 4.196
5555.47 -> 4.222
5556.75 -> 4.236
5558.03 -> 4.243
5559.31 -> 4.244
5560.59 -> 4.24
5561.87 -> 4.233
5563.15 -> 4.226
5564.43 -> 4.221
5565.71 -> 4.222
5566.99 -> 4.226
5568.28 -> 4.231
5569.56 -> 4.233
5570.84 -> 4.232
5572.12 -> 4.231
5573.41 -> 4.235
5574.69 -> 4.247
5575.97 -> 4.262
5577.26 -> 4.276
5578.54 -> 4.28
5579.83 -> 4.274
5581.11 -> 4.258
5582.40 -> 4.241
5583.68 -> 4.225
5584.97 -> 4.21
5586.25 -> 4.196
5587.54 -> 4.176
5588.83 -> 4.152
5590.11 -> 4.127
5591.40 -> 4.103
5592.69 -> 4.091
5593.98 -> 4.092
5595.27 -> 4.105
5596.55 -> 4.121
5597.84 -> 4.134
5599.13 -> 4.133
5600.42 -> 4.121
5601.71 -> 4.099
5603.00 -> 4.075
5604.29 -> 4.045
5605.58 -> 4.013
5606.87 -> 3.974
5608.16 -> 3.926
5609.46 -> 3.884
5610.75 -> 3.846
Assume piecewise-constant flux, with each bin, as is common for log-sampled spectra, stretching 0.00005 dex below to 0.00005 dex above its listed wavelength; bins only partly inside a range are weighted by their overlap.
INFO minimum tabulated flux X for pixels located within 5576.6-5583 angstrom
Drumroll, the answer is 4.241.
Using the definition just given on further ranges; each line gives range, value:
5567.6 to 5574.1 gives 4.231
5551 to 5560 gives 4.117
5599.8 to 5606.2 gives 4.013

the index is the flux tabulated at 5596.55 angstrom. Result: 4.121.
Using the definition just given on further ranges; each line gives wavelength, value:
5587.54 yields 4.176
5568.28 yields 4.231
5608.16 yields 3.926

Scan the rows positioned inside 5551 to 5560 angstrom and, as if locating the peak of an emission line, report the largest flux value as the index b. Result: 4.244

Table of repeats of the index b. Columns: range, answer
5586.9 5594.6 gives 4.176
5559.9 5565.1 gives 4.24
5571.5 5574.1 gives 4.235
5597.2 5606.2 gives 4.134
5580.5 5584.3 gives 4.258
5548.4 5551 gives 4.07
